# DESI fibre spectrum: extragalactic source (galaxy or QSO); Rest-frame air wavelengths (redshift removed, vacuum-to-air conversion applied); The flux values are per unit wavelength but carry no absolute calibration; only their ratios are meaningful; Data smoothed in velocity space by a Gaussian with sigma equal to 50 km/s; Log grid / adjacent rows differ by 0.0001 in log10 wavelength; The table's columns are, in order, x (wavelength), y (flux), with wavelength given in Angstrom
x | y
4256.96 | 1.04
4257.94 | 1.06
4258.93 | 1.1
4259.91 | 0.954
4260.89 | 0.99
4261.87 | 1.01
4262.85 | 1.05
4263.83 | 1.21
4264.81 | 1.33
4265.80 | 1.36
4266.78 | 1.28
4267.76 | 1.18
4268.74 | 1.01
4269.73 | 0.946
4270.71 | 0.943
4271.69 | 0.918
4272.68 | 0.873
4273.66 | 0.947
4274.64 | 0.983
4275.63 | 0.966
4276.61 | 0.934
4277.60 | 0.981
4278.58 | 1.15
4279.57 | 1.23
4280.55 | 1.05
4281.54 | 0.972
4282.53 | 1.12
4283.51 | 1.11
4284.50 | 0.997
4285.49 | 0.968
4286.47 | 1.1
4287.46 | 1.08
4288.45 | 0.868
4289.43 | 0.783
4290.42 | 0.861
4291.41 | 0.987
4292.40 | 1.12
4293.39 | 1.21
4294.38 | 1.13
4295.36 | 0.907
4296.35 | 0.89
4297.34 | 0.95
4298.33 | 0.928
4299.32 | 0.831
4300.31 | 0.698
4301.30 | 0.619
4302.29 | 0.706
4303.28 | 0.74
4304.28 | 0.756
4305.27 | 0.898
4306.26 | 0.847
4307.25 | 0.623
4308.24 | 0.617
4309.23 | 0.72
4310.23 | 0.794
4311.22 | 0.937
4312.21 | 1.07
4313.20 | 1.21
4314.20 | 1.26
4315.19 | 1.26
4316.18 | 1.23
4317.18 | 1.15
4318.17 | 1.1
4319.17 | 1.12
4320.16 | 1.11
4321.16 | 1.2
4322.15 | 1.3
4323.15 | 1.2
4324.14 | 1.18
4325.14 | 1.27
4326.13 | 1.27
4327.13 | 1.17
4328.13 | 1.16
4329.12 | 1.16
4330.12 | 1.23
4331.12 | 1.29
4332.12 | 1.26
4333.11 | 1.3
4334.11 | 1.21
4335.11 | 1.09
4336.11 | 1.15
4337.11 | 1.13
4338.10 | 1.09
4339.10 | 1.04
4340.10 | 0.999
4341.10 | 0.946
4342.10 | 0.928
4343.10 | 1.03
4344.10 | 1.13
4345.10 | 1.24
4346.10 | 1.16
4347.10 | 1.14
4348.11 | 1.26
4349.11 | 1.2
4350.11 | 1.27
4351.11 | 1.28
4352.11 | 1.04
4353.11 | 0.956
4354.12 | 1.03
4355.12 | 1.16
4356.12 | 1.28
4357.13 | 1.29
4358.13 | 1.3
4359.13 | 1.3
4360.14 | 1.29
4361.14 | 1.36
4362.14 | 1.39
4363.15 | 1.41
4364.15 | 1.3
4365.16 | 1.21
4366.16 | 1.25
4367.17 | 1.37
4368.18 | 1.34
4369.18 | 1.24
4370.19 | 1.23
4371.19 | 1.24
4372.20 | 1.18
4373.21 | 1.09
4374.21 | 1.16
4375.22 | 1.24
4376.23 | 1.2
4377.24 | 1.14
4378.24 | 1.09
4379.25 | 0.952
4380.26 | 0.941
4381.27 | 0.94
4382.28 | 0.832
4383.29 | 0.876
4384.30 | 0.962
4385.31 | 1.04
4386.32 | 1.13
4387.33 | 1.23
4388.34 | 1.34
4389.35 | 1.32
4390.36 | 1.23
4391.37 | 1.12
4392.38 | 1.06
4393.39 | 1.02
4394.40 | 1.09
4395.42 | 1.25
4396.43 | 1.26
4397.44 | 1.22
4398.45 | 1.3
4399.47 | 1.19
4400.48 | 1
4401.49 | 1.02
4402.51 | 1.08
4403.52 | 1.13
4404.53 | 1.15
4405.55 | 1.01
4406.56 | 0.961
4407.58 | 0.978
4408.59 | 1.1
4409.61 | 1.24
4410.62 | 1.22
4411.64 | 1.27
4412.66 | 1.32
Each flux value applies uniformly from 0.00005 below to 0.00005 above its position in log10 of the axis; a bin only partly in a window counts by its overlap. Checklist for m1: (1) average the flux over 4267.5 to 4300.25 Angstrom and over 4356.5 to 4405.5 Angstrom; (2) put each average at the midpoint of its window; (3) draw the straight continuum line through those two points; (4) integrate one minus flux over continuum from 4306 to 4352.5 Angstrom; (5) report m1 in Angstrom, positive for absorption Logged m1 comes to -1.7 Angstrom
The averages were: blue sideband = 0.992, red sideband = 1.17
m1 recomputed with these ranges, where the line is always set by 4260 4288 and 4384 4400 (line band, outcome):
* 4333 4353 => 0.0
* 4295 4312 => 4.6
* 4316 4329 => -1.0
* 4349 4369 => -1.9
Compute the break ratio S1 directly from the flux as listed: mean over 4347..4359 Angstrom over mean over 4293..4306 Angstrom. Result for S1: 1.4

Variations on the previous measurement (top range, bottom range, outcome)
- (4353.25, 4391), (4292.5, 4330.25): 1.17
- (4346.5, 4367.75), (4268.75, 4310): 1.34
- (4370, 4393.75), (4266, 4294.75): 1.08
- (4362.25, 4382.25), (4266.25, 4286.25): 1.15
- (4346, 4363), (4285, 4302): 1.31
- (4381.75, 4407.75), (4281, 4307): 1.20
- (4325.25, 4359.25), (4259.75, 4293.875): 1.11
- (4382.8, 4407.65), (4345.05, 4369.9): 0.90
